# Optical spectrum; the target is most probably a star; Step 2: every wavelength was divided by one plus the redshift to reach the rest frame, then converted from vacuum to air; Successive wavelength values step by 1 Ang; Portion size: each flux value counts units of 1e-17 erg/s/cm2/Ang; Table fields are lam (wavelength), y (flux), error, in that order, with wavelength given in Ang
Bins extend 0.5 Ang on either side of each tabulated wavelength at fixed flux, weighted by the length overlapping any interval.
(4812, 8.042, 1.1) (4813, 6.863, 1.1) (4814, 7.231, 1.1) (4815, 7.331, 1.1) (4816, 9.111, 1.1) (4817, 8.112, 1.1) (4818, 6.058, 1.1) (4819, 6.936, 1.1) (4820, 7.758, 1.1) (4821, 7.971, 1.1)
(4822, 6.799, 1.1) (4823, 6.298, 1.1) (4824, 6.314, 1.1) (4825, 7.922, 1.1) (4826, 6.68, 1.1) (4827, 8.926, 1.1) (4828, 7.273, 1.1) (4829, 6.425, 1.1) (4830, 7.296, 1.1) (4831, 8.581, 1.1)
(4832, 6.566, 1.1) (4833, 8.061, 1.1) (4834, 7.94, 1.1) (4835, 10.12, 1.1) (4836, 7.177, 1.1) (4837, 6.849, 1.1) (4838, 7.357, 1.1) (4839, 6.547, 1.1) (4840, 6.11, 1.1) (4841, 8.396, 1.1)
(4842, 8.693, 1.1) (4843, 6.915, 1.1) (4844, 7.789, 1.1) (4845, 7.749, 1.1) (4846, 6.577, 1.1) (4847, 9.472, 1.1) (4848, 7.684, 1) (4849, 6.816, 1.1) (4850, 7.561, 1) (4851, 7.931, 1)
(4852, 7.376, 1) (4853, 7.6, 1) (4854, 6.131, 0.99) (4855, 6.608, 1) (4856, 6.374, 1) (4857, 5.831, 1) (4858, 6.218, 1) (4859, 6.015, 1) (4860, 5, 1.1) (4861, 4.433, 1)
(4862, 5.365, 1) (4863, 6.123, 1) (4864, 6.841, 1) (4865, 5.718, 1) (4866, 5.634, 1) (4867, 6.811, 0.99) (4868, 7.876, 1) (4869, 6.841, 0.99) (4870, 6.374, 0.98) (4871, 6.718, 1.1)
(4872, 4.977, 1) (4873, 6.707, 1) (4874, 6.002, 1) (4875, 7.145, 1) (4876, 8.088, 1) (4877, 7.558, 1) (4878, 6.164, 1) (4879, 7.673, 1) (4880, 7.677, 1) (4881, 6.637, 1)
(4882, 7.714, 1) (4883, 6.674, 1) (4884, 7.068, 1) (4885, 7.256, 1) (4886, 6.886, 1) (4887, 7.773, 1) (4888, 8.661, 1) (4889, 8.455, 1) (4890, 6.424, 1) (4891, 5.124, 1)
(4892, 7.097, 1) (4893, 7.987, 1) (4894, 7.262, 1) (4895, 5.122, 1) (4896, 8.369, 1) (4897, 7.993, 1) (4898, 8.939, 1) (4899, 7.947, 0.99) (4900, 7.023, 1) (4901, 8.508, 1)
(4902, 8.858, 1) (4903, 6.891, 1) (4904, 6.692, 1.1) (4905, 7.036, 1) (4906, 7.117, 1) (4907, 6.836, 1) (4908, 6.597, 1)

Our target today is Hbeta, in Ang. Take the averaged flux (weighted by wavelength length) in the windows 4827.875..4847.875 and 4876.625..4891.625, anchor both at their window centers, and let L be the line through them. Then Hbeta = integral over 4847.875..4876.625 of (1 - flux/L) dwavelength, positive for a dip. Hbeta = 3.4 Ang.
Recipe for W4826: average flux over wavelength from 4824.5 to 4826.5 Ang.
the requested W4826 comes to 7.3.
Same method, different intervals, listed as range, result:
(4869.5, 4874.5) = 6.16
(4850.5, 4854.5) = 7.26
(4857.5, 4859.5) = 6.12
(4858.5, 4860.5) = 5.51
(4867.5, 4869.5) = 7.36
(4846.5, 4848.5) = 8.58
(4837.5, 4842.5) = 7.42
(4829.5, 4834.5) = 7.69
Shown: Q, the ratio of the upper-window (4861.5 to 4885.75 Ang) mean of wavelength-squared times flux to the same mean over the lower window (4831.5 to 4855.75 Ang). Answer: 0.91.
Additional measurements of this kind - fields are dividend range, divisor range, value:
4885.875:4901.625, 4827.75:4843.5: 1.02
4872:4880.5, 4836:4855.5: 0.96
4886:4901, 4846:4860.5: 1.10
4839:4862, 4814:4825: 0.96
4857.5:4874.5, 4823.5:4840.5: 0.83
